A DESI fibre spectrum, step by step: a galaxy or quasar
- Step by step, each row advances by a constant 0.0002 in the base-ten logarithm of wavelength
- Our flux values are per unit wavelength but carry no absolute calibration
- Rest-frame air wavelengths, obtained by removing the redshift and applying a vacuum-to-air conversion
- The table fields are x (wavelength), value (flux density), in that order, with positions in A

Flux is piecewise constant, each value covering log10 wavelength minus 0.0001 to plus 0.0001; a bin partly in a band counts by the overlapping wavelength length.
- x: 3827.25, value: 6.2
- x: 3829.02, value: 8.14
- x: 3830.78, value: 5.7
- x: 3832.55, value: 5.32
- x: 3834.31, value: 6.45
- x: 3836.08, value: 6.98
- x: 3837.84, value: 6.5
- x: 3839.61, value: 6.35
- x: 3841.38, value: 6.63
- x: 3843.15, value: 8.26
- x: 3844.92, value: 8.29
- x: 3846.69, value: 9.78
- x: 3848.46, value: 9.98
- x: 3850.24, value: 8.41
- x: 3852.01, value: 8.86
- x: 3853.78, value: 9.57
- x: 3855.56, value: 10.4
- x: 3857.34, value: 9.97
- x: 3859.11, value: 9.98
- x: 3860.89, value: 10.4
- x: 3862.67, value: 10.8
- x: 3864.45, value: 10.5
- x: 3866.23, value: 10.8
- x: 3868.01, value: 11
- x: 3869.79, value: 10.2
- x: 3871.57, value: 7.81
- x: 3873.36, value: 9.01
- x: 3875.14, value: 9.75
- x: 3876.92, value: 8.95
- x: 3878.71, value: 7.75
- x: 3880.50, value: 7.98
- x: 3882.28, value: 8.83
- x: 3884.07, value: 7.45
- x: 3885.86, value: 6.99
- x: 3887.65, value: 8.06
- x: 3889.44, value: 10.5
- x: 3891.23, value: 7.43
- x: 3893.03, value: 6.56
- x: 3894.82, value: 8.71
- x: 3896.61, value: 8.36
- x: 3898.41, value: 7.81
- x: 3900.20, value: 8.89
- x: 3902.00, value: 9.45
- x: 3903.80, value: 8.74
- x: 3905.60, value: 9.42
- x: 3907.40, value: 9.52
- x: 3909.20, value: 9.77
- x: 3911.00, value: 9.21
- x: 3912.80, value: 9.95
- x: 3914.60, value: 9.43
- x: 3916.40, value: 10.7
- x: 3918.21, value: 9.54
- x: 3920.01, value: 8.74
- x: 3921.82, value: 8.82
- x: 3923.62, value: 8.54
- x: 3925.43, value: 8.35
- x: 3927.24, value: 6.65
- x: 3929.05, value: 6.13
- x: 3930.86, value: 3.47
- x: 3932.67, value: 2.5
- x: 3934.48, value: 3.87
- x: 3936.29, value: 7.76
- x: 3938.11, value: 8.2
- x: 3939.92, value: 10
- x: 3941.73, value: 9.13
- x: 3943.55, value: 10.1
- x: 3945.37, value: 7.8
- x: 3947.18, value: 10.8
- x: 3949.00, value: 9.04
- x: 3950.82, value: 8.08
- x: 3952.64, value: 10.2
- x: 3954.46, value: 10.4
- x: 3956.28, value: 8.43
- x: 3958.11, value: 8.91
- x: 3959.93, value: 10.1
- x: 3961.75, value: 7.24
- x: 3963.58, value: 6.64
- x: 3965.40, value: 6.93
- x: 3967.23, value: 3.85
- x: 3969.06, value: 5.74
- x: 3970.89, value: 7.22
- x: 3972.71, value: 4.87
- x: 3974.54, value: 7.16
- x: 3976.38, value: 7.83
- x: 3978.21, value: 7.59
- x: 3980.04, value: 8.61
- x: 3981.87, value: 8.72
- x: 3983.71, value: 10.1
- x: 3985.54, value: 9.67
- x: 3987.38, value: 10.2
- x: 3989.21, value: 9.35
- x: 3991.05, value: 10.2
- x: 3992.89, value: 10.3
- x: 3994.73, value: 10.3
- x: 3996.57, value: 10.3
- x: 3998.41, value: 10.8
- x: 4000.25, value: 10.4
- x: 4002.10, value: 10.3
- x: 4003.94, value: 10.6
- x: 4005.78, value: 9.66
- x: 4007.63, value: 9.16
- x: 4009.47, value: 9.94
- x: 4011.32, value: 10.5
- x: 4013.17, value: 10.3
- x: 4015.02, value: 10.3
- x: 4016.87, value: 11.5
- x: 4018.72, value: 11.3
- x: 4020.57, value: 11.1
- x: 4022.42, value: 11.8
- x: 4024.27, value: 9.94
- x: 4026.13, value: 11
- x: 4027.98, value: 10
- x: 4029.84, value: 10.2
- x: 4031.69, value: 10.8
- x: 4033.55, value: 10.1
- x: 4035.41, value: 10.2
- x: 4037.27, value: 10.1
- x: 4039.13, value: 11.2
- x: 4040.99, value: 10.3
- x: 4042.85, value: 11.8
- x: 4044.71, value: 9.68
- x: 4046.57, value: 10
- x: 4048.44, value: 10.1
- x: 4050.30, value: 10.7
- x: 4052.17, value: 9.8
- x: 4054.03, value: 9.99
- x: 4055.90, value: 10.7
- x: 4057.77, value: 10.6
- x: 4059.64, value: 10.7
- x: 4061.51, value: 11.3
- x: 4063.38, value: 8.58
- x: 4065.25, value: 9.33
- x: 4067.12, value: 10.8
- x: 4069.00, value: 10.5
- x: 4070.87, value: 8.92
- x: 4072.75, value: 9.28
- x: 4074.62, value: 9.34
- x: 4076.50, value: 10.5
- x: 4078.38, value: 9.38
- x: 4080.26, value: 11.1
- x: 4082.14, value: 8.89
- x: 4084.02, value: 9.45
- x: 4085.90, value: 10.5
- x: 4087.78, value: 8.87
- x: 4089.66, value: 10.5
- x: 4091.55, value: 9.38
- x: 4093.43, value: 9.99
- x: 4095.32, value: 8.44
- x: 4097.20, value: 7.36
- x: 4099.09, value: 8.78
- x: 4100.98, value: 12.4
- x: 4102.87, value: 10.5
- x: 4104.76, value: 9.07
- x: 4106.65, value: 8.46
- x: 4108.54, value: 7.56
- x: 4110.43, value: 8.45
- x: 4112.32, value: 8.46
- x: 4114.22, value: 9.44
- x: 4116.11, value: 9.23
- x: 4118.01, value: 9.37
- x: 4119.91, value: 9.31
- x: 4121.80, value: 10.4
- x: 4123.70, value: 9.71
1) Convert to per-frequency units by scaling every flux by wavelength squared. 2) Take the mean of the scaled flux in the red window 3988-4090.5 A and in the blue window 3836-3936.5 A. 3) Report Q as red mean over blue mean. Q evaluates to 1.30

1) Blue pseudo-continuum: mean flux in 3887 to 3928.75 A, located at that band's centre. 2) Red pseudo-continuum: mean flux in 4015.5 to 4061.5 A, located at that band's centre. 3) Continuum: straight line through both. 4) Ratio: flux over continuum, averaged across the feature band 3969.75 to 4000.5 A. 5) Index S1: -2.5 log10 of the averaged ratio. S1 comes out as 0.10 mag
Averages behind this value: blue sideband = 8.8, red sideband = 10.6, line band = 8.99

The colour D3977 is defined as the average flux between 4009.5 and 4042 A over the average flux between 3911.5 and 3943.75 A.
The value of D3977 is 1.35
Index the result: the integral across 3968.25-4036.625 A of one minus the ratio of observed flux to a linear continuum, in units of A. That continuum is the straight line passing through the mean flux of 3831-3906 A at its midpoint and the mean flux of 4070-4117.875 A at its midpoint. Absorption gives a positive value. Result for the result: -4.62 A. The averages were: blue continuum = 8.63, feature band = 9.69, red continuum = 9.37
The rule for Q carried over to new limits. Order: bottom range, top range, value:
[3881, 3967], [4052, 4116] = 1.25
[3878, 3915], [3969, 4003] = 1.10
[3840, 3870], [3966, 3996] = 0.92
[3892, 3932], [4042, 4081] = 1.29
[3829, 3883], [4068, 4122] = 1.22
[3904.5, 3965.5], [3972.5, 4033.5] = 1.22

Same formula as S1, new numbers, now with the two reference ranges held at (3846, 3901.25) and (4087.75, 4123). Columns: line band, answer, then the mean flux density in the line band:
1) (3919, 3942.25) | 0.28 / 7.07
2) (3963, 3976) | 0.44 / 6.12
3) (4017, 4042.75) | -0.16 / 10.7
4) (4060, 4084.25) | -0.07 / 9.83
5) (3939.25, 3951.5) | -0.02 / 9.29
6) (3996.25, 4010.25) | -0.11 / 10.1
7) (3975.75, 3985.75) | 0.05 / 8.72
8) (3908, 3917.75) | -0.08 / 9.79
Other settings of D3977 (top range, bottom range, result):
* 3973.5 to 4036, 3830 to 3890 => 1.16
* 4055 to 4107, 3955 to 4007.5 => 1.13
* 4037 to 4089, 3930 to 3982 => 1.32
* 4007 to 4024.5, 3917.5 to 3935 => 1.59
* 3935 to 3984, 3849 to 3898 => 0.90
